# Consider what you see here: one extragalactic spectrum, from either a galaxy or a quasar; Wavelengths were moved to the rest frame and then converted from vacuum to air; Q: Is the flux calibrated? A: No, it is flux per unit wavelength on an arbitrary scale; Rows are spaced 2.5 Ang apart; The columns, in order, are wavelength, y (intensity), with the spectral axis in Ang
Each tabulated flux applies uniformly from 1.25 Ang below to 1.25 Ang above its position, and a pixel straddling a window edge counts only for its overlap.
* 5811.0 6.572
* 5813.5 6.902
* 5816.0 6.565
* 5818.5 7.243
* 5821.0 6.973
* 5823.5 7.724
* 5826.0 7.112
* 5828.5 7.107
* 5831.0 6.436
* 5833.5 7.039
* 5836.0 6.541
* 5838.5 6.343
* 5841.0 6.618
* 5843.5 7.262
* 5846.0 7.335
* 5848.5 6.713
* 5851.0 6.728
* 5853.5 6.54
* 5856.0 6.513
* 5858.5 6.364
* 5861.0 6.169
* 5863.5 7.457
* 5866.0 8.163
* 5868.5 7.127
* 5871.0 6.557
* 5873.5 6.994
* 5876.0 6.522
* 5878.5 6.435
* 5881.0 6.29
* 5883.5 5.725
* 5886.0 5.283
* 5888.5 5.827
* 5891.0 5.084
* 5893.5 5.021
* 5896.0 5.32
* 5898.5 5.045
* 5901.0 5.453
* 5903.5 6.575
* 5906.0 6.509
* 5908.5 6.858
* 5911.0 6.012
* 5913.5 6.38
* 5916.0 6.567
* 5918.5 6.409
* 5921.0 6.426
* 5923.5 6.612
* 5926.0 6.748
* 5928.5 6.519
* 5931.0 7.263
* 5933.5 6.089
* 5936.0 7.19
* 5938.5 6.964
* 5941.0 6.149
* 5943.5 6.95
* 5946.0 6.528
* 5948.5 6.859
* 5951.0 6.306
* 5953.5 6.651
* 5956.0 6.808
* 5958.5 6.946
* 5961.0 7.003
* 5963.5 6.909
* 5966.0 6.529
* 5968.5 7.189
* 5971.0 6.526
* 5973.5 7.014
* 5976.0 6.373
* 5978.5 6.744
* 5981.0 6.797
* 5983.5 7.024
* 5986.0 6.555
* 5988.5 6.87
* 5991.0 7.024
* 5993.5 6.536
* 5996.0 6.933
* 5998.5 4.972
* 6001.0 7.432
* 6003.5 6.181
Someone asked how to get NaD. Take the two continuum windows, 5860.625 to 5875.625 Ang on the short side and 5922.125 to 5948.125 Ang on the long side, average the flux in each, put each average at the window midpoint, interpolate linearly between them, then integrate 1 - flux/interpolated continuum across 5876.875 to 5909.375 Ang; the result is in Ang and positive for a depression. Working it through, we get 5.4 Ang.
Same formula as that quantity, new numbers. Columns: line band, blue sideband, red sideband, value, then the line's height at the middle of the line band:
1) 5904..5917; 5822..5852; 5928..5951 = 0.6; 6.77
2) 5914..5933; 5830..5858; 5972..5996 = 0.4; 6.75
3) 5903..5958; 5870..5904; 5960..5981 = -2.4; 6.33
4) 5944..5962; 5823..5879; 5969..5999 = -0.1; 6.71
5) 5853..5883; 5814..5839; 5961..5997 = 0.6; 6.89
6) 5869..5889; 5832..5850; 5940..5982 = 1.6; 6.8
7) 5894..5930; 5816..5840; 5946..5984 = 3.2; 6.83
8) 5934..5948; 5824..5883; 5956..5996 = 0.2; 6.8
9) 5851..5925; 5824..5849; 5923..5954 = 5.3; 6.78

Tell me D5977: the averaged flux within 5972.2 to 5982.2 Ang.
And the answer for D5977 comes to 6.73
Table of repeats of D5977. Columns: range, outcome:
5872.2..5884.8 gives 6.39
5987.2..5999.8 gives 6.47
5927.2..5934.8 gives 6.63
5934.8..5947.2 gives 6.76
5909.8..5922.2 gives 6.36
